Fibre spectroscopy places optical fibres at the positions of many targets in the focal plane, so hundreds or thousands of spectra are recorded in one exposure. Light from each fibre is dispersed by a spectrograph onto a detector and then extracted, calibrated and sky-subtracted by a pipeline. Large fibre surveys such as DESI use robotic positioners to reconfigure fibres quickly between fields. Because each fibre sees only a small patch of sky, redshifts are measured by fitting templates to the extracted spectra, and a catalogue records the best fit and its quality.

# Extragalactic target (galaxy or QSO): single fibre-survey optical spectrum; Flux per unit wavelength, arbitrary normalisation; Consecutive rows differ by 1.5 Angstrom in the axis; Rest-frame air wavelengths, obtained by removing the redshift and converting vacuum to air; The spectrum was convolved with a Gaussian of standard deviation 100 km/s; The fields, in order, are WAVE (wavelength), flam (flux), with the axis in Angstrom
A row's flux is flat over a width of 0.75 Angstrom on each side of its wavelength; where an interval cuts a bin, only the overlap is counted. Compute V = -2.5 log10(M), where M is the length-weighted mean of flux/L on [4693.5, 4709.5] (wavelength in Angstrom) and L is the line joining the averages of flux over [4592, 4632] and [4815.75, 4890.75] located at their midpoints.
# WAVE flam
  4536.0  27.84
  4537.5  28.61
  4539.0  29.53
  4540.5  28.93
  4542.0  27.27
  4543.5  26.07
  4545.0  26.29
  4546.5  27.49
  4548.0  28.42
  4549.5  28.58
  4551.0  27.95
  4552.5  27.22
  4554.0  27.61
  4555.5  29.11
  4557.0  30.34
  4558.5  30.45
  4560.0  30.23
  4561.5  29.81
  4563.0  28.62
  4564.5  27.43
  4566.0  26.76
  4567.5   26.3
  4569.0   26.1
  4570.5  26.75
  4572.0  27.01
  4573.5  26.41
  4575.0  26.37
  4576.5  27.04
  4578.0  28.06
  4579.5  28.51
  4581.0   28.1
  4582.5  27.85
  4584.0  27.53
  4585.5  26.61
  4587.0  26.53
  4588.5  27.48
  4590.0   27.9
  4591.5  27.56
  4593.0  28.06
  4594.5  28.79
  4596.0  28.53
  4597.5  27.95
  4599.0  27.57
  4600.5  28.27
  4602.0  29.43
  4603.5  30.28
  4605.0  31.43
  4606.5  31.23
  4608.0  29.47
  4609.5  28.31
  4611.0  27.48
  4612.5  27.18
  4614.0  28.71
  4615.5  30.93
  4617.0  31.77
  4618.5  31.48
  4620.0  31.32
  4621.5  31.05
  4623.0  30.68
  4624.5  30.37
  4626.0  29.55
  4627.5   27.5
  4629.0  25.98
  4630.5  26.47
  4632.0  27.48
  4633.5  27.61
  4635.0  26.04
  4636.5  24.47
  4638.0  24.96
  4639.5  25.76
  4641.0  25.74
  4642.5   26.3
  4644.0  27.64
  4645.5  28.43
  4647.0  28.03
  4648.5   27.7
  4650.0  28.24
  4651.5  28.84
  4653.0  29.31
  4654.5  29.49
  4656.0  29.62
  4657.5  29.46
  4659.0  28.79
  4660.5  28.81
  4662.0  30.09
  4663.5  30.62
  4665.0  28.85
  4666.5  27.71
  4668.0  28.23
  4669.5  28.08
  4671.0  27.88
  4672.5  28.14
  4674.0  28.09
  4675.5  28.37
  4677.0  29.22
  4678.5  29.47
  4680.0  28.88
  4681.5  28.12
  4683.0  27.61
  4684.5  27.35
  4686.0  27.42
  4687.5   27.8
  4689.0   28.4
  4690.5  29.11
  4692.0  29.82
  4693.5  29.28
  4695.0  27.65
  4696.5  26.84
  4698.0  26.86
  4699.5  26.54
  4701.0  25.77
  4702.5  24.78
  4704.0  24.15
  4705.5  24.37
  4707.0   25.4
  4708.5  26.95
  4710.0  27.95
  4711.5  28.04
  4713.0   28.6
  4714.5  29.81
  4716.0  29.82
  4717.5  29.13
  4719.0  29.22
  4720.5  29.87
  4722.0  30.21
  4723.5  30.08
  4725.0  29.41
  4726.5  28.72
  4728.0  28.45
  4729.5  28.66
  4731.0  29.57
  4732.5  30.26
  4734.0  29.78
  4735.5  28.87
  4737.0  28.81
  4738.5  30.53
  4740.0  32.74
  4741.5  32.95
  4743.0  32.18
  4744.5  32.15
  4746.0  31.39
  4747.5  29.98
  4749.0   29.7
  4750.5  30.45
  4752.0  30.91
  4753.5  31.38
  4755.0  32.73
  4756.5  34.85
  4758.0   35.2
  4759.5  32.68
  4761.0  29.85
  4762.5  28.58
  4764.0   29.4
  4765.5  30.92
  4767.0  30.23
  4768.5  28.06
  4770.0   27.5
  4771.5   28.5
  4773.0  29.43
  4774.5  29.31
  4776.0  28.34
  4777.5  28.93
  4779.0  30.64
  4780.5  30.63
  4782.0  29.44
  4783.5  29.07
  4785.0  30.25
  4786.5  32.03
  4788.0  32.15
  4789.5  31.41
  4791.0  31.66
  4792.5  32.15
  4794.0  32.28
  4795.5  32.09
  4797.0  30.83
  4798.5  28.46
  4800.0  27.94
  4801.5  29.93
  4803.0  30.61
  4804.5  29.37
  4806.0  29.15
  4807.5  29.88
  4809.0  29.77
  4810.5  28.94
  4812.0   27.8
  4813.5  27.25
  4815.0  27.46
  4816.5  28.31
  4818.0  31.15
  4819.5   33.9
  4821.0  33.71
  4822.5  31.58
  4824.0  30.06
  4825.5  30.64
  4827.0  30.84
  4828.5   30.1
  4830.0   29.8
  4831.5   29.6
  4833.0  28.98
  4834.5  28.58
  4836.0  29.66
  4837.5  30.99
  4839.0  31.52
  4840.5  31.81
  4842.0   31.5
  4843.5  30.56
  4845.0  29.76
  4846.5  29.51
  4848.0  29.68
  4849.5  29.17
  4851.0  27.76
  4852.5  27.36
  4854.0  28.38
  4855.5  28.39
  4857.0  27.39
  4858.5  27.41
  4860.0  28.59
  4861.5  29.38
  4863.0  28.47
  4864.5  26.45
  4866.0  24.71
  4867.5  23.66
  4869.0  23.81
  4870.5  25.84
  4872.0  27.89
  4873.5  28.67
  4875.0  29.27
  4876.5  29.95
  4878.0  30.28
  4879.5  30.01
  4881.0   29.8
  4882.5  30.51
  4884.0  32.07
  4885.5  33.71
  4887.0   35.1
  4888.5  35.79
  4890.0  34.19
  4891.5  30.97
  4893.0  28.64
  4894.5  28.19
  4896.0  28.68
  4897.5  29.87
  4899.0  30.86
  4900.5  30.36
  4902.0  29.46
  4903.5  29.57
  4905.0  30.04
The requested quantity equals 0.13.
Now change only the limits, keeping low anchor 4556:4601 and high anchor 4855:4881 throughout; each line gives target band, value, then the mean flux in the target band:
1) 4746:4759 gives -0.150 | 31.9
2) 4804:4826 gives -0.083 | 29.9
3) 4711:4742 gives -0.072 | 29.7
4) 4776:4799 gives -0.111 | 30.7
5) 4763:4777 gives -0.050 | 29.1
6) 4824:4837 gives -0.079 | 29.8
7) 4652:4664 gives -0.064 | 29.5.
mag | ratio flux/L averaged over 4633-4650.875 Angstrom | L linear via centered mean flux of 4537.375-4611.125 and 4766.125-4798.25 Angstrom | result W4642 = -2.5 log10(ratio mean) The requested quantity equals 0.080 mag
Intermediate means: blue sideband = 28.1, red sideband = 30.2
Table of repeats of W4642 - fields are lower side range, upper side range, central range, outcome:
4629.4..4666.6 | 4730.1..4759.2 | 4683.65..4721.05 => 0.08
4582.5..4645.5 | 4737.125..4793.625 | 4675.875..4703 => 0.06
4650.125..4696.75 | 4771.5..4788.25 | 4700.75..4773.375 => -0.01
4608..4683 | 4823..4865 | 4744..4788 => -0.05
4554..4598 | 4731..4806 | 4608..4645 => 0.02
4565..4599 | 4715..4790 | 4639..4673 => 0.01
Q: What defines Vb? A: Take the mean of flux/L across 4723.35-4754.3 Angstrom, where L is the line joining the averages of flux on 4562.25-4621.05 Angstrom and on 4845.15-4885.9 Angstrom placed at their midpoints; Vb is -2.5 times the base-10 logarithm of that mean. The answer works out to -0.07 mag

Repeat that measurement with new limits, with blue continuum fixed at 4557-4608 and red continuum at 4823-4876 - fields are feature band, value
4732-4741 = -0.06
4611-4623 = -0.07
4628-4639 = 0.08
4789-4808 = -0.07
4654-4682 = -0.02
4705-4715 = 0.04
